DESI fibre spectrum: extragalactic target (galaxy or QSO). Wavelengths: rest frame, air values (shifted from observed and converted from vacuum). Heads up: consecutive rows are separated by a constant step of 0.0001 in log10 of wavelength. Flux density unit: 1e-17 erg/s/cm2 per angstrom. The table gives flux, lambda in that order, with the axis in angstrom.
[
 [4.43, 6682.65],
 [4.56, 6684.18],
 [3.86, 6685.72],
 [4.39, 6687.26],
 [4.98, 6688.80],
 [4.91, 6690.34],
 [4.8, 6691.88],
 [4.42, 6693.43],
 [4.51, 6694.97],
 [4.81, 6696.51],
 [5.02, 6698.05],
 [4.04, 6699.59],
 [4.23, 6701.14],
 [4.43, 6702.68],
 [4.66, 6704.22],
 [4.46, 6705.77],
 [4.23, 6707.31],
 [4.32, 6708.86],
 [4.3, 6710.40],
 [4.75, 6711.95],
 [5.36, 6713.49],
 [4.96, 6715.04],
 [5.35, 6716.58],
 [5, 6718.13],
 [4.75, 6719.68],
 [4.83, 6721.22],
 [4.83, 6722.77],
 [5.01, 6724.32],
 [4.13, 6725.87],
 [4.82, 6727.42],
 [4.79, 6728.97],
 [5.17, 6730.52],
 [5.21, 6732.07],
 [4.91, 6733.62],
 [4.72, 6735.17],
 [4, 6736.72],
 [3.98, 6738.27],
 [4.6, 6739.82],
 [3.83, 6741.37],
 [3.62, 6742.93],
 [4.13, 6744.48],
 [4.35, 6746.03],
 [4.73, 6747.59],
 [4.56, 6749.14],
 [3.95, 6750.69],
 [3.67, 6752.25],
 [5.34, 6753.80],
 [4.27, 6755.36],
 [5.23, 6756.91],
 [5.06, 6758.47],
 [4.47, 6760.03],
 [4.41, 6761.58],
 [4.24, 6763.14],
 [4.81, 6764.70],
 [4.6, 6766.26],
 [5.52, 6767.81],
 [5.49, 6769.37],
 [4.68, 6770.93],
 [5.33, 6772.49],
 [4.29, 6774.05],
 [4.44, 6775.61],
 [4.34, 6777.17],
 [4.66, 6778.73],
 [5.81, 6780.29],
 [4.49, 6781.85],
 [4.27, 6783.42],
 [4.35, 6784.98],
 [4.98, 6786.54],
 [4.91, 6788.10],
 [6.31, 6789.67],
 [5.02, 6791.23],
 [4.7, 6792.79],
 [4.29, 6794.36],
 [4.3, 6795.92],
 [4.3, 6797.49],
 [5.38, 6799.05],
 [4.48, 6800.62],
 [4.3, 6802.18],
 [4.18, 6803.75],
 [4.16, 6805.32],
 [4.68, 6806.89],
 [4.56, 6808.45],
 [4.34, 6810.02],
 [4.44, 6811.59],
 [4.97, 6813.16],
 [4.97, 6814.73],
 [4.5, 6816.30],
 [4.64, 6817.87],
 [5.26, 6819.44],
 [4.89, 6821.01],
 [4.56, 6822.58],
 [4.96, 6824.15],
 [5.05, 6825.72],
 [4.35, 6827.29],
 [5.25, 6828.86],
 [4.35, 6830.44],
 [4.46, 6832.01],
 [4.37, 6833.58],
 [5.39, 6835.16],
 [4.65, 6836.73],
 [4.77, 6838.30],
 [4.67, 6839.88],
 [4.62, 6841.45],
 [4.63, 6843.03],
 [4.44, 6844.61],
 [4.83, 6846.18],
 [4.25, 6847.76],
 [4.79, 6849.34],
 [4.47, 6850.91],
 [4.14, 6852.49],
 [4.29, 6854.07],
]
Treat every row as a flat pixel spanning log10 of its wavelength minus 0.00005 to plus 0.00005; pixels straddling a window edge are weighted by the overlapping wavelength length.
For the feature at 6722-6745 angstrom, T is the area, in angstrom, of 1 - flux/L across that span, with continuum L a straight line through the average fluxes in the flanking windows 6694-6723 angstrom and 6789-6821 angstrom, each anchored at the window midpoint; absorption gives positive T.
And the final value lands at 0.8 angstrom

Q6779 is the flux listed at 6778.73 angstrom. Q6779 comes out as 4.66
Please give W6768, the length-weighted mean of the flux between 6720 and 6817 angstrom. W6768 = 4.64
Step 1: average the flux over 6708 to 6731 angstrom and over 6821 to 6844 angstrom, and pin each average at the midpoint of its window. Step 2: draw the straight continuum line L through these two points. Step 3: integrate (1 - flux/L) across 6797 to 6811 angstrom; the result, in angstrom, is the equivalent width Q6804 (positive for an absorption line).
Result 0.8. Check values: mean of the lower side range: 4.82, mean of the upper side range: 4.72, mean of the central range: 4.49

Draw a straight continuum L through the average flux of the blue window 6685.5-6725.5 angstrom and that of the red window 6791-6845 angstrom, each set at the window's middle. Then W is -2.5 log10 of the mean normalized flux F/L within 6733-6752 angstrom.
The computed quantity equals 0.10 mag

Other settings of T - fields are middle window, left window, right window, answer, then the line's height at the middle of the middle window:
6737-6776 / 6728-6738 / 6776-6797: 1.91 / 4.77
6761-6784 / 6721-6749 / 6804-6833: -0.85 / 4.6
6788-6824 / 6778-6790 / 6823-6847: 0.98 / 4.83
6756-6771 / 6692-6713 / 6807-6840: -0.77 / 4.62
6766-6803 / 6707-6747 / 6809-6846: -1.02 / 4.68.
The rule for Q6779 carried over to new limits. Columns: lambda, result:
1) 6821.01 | 4.89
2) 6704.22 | 4.66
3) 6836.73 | 4.65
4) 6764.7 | 4.81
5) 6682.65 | 4.43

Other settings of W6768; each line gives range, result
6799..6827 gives 4.66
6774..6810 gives 4.66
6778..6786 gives 4.72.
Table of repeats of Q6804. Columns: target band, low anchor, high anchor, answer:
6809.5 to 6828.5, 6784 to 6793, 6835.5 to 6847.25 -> 0.29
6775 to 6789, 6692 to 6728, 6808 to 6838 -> 0.00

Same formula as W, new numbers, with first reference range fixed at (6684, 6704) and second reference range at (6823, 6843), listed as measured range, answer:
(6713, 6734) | -0.08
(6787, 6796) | -0.07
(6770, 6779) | 0.00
